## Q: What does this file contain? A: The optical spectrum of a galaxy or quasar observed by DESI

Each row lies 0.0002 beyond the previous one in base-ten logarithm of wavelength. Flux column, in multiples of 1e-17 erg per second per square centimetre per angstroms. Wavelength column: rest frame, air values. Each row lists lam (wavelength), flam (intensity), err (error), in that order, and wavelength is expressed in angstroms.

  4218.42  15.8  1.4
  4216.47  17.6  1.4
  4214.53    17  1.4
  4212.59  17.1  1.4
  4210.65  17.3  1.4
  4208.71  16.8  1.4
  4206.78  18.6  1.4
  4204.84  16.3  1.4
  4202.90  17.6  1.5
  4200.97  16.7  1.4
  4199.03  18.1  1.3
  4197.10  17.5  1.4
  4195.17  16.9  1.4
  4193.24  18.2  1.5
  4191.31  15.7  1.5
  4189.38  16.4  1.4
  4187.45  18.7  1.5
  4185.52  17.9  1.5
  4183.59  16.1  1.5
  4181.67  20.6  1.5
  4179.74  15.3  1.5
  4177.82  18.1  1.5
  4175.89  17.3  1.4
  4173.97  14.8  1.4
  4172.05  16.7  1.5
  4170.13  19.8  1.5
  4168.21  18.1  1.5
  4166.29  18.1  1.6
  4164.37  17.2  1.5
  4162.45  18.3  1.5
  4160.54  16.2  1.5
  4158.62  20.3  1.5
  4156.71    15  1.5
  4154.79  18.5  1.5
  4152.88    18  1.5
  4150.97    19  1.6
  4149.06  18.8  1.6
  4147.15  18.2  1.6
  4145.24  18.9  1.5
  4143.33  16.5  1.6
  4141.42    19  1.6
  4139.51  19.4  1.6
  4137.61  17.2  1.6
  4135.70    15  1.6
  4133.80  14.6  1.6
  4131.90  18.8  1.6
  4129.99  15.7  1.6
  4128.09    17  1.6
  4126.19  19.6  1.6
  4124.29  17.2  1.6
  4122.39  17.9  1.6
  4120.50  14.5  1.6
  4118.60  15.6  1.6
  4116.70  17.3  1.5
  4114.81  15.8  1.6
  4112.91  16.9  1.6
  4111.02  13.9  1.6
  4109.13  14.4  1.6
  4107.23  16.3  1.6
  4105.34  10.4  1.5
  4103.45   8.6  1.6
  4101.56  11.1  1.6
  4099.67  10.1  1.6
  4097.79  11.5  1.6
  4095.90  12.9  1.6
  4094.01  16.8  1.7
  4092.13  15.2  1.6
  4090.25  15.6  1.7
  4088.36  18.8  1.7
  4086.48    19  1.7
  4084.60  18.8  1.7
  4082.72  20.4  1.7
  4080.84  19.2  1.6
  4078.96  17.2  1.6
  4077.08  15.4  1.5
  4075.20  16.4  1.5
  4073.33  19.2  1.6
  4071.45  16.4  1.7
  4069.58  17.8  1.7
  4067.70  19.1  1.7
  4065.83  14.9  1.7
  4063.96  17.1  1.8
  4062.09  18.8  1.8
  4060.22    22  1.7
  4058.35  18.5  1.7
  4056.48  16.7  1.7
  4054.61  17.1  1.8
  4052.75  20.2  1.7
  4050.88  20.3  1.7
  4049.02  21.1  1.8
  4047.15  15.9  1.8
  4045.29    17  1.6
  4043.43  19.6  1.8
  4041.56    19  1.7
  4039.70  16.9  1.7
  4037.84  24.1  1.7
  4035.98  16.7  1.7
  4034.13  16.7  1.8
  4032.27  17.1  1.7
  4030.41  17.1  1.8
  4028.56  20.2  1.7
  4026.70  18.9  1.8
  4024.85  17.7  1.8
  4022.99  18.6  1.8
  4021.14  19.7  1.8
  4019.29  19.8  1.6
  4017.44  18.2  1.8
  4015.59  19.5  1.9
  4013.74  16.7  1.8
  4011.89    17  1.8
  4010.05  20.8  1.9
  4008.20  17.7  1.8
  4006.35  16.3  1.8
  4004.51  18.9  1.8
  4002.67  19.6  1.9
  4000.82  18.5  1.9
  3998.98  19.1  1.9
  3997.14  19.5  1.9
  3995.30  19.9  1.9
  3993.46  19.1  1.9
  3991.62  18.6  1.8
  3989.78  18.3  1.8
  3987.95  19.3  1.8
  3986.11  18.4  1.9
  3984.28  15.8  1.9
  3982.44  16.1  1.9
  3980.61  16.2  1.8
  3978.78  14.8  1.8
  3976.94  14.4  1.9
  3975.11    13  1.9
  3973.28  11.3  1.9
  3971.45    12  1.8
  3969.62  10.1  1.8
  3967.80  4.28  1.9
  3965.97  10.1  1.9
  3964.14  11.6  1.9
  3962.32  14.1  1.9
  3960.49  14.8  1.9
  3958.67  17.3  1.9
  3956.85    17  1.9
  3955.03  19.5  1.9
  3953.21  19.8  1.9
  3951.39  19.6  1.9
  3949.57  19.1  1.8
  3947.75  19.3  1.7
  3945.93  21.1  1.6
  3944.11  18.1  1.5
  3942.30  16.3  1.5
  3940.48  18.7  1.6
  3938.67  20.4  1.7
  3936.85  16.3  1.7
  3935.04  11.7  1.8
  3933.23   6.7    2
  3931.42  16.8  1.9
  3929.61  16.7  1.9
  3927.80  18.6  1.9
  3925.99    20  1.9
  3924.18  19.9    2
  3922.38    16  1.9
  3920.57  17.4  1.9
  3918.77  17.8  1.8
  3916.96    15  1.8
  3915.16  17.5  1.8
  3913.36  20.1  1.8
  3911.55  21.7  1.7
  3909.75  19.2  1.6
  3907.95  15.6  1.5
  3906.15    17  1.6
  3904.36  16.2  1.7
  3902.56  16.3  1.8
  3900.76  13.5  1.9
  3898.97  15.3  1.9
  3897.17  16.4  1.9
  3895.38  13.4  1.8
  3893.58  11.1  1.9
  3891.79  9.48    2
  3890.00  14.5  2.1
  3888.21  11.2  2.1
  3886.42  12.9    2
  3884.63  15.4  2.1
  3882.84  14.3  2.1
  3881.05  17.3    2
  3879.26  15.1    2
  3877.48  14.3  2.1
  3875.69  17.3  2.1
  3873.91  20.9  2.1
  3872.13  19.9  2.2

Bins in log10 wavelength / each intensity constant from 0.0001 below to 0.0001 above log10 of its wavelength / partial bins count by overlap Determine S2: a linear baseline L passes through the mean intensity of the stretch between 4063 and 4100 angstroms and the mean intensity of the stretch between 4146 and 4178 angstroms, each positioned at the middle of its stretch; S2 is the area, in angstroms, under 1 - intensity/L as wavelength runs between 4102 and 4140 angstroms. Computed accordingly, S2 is 3.4 angstroms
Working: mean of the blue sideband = 16.7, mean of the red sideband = 17.8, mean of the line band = 15.7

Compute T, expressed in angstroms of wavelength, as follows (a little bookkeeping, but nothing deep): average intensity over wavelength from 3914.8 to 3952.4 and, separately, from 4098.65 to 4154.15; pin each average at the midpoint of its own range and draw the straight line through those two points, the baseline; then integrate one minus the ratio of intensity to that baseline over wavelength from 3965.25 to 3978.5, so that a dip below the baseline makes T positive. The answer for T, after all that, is 4.74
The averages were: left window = 17.3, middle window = 10.9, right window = 16.1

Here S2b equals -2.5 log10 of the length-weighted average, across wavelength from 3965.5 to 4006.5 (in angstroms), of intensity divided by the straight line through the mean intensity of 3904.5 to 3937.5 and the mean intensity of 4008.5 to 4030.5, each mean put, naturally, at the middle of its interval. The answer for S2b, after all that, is 0.14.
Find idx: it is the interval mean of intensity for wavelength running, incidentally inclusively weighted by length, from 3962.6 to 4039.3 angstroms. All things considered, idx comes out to 16.9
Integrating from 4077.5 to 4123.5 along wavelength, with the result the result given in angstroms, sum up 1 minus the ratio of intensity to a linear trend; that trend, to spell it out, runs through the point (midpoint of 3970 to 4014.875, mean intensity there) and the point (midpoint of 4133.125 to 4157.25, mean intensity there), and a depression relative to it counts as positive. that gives 5.6 angstroms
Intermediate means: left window 17.1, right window 17.6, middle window 15.3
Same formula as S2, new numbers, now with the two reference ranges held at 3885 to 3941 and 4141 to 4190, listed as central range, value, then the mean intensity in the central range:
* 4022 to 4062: -4.3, 18.6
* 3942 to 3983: 2.7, 15.2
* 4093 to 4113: 5.2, 12.8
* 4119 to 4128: 0.1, 17.2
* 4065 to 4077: -0.1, 17.2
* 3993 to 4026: -4.2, 18.7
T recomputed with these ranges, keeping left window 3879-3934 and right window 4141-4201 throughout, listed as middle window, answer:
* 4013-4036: -2.3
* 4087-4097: 0.7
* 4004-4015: -0.9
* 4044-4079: -2.3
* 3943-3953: -2.1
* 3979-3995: -1.3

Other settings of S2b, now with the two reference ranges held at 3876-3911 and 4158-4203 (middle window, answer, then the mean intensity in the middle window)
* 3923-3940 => -0.087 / 16.4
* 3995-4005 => -0.214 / 19.2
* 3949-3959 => -0.220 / 18.8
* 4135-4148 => -0.040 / 17.8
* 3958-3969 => 0.285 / 11.9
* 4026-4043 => -0.152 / 18.5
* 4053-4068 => -0.109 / 18.1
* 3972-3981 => 0.137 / 13.7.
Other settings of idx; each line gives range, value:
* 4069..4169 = 16.6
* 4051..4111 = 16.3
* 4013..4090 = 18.4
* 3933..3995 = 15.8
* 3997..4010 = 18.6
